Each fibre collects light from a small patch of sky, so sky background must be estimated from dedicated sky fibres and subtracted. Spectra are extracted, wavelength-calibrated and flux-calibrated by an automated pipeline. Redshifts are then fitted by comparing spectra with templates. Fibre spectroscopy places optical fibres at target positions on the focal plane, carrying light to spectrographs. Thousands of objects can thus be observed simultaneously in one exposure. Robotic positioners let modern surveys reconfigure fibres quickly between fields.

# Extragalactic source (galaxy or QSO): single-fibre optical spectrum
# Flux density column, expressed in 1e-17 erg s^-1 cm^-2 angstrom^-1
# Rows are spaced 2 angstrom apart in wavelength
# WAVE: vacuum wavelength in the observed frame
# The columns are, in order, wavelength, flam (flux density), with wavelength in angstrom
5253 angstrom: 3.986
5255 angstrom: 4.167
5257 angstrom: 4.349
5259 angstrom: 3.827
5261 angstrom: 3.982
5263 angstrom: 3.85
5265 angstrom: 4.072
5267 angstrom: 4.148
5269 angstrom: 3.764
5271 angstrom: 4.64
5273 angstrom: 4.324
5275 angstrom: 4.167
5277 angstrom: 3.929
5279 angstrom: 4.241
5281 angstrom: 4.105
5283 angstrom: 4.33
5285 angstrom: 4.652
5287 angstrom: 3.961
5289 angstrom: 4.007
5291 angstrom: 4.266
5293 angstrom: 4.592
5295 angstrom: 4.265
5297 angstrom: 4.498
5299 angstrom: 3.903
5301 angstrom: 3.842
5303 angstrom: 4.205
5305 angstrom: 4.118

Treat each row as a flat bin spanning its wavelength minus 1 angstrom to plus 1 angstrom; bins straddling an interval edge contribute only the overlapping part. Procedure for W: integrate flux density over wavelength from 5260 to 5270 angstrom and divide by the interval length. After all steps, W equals 3.96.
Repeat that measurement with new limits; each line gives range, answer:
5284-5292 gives 4.22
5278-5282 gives 4.17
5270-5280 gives 4.26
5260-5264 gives 3.92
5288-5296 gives 4.28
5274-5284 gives 4.15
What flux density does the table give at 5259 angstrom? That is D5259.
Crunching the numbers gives 3.827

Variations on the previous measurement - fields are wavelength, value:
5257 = 4.349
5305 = 4.118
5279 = 4.241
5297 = 4.498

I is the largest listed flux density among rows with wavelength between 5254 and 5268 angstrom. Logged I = 4.349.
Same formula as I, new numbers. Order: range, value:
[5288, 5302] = 4.592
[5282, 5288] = 4.652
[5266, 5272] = 4.64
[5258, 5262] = 3.982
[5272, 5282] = 4.324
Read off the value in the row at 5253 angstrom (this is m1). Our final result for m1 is 3.986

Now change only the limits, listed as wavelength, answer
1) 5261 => 3.982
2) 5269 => 3.764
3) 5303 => 4.205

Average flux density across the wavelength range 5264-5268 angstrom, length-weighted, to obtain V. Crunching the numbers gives 4.11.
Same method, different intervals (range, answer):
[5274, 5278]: 4.05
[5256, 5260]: 4.09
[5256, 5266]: 4.02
